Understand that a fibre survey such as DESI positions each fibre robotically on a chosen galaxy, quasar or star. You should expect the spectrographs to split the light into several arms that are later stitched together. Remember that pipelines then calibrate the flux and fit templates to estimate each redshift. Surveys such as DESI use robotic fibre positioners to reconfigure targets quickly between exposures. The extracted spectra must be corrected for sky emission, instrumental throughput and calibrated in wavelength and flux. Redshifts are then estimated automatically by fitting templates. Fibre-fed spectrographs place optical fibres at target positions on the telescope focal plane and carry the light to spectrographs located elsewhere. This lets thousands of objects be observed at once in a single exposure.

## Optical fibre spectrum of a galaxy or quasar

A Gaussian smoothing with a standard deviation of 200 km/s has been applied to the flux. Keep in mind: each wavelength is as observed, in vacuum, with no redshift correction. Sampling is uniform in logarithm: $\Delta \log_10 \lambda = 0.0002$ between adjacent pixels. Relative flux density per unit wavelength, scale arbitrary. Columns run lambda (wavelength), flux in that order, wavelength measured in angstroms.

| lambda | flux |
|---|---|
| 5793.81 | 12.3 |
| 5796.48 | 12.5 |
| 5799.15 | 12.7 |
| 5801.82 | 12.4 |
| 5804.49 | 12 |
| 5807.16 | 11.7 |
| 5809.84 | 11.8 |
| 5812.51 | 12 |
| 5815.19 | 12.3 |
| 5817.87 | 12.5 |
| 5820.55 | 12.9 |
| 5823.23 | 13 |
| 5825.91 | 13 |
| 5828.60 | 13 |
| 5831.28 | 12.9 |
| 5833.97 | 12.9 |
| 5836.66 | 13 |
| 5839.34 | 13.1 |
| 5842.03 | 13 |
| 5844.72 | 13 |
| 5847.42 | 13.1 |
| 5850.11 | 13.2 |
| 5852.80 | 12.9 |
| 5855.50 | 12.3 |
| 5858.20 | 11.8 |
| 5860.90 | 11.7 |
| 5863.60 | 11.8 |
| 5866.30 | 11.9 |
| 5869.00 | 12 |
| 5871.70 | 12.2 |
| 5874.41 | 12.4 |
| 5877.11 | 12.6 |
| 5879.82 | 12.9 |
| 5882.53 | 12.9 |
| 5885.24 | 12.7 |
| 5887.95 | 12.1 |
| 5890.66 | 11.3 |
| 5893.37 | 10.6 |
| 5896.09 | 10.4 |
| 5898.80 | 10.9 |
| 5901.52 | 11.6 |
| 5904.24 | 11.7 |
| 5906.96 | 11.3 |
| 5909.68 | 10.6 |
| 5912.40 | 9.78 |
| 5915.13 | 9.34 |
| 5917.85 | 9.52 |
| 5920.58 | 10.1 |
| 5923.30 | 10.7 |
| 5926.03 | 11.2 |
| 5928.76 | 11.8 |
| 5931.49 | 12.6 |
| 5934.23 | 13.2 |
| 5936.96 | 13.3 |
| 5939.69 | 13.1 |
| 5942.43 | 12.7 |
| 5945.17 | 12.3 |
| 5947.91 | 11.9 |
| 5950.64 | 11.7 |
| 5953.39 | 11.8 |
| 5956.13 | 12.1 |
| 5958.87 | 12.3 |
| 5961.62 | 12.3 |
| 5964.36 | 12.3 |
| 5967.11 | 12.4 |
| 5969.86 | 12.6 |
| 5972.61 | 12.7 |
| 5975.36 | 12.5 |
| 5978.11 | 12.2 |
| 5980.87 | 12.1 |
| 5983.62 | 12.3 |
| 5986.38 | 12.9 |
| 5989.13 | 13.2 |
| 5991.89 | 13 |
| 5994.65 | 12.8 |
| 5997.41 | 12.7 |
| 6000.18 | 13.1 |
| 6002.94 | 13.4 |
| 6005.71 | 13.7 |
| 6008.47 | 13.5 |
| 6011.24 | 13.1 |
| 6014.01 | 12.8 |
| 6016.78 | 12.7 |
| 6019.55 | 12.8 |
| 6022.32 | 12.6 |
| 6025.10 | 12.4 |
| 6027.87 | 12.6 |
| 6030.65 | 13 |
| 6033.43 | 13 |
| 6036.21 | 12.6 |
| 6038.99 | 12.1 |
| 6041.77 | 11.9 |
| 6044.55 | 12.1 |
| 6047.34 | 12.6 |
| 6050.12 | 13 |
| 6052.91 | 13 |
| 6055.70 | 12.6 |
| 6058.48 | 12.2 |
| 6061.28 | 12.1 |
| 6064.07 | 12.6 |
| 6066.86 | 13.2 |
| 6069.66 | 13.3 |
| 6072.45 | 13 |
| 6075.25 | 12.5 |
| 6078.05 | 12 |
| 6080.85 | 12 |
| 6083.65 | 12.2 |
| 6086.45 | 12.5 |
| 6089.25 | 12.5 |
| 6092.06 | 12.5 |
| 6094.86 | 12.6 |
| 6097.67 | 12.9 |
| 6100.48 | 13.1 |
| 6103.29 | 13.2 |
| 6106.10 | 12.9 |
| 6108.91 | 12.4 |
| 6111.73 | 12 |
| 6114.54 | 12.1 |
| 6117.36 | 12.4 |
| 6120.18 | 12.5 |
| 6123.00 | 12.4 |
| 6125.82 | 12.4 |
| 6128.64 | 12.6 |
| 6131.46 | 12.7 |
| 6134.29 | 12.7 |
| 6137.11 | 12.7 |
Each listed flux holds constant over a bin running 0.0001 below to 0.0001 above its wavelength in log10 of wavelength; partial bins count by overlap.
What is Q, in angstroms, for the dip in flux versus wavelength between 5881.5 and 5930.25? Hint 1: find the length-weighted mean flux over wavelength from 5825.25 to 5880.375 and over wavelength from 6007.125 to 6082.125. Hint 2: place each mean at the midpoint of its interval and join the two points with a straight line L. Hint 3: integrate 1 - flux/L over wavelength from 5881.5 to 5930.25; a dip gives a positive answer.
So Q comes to 6.13 angstroms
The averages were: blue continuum 12.6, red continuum 12.6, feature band 11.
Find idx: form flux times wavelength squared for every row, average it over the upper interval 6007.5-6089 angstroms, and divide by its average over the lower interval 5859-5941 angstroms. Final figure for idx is 1.14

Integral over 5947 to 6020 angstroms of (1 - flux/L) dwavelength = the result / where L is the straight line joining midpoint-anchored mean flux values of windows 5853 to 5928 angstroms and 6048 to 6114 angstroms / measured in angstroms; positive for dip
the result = -3.7 angstroms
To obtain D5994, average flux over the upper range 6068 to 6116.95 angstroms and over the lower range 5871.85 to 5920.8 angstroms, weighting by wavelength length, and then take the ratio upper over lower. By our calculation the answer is 1.11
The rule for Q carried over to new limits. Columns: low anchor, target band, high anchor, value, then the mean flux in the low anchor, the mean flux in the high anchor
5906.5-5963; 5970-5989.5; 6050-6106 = -1.0 angstroms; 11.6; 12.6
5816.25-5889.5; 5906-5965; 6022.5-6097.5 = 4.5 angstroms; 12.6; 12.5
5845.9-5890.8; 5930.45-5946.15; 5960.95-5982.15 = -0.6 angstroms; 12.4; 12.4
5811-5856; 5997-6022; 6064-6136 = -0.8 angstroms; 12.8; 12.6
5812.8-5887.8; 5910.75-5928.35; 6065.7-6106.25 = 3.4 angstroms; 12.6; 12.7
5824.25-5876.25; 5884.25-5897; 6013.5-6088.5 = 1.2 angstroms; 12.6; 12.6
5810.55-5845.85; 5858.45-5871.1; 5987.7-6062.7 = 0.9 angstroms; 12.8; 12.8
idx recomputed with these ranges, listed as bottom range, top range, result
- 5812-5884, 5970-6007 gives 1.07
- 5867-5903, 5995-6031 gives 1.14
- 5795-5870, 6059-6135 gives 1.10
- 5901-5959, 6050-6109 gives 1.15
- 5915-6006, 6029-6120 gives 1.06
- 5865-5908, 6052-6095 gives 1.13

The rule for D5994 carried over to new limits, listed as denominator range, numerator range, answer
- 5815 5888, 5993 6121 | 1.00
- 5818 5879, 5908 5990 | 0.94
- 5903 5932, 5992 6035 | 1.21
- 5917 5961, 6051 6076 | 1.07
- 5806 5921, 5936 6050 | 1.05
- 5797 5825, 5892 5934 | 0.88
